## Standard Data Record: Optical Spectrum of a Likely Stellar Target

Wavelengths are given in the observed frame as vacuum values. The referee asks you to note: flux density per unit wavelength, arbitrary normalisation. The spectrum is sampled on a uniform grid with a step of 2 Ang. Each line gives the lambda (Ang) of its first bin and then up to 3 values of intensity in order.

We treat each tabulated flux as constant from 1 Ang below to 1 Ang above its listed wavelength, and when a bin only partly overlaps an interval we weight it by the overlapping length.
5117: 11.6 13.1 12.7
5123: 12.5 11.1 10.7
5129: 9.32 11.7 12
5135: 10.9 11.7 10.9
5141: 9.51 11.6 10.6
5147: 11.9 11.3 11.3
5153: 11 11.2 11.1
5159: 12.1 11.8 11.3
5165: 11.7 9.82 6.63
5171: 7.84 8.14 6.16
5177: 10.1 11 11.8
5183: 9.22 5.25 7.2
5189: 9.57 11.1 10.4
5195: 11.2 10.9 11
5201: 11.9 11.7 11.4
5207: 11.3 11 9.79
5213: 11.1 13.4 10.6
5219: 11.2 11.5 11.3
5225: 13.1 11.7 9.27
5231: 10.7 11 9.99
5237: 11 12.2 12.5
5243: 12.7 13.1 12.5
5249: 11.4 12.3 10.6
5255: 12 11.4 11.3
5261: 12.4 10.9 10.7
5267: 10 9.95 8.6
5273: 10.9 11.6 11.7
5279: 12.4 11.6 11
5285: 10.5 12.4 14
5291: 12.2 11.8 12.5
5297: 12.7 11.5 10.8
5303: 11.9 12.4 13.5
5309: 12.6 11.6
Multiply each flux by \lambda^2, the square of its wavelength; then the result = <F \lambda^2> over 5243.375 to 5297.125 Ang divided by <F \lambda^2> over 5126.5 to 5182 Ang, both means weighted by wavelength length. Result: 1.15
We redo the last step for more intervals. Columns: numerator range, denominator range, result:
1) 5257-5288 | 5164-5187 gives 1.31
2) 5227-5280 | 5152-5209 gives 1.14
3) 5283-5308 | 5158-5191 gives 1.35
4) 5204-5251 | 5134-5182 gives 1.13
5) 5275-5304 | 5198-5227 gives 1.07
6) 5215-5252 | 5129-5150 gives 1.08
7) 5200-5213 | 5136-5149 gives 1.04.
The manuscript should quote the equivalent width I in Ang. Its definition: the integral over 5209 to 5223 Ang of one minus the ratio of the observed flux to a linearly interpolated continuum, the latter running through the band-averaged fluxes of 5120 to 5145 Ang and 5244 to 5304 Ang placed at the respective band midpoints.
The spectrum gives 0.2 Ang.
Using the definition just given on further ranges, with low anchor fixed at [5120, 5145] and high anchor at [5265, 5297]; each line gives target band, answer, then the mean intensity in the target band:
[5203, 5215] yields 0.13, 11.2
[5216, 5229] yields -0.06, 11.4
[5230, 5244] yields -0.10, 11.4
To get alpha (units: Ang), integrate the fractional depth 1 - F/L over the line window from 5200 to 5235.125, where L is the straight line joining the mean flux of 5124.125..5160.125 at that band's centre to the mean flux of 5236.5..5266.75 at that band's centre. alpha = 0.95 Ang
